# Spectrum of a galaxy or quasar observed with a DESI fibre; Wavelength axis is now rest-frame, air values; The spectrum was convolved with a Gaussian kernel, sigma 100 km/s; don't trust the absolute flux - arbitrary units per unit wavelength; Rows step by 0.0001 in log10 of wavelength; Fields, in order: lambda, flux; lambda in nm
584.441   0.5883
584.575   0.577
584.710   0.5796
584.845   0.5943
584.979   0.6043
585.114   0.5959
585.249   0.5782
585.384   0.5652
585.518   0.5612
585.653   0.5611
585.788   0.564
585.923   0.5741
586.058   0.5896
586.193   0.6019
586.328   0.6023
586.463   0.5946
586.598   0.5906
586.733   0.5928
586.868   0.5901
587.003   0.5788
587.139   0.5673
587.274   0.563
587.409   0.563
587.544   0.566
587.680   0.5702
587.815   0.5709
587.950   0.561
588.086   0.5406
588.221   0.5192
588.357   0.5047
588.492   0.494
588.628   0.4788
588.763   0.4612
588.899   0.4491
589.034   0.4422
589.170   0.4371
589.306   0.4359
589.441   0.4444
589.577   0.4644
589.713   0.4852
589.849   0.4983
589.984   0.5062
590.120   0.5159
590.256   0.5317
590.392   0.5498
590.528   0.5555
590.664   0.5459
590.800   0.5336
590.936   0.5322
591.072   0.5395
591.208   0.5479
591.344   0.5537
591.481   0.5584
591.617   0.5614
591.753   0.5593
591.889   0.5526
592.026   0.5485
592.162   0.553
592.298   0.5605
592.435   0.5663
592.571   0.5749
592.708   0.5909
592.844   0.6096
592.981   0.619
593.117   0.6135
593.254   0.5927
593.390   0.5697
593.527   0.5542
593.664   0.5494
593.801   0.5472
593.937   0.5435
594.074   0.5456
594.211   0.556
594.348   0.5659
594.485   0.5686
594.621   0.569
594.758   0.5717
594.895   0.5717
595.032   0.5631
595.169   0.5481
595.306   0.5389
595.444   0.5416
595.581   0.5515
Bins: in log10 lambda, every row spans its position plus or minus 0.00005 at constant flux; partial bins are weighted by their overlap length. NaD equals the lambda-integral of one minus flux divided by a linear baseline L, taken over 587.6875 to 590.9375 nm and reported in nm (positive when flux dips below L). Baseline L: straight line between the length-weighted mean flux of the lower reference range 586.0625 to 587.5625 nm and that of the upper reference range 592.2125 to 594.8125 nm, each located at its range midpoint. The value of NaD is 0.43 nm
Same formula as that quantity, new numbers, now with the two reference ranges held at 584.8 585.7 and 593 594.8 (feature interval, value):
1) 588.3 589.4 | 0.216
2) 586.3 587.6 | -0.006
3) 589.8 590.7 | 0.068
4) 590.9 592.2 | 0.044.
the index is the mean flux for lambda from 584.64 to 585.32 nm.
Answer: 0.59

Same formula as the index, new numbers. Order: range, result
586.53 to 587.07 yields 0.589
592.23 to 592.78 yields 0.573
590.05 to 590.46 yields 0.532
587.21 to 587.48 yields 0.564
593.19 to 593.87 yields 0.563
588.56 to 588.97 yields 0.463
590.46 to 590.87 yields 0.545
